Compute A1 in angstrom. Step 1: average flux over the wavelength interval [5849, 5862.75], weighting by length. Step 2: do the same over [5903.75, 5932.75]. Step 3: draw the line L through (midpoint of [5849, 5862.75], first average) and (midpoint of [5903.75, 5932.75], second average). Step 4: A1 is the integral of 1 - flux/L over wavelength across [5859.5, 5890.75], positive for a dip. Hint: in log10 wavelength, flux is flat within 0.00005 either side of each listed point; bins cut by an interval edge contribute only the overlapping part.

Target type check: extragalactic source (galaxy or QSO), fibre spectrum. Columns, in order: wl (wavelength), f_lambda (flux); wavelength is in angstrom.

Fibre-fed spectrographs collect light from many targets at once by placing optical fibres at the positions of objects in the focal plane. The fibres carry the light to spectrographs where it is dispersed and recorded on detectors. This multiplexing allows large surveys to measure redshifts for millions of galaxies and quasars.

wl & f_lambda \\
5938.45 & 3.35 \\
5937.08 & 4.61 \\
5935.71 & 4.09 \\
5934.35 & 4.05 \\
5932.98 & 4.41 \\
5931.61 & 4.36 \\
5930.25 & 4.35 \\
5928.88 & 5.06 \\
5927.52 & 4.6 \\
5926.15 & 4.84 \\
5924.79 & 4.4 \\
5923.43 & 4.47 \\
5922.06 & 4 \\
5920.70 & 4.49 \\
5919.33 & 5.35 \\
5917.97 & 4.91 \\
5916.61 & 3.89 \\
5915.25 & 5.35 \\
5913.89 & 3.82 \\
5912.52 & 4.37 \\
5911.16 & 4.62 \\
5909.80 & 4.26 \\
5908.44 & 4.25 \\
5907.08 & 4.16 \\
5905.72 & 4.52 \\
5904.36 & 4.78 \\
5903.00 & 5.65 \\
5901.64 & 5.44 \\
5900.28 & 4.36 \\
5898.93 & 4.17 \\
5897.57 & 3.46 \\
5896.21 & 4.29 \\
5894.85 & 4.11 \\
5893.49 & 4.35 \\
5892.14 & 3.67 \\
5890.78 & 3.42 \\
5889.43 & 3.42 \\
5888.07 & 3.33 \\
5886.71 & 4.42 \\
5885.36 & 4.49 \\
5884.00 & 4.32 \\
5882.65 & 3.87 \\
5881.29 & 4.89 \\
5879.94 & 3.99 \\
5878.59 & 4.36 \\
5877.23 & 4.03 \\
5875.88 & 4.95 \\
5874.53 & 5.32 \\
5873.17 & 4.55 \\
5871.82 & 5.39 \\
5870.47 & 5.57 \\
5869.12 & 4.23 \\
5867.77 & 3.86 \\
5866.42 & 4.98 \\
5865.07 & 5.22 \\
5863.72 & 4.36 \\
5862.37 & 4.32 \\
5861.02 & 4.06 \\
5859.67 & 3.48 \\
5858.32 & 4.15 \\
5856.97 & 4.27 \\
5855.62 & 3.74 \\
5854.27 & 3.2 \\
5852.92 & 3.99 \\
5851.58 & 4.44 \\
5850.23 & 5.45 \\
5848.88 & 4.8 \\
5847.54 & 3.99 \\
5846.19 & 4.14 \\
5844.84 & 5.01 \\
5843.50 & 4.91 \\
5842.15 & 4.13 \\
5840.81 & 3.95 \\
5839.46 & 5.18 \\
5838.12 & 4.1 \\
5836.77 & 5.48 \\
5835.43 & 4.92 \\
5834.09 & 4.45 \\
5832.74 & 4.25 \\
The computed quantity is -1.2 angstrom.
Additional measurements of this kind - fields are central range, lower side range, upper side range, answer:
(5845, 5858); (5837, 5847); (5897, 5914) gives 0.75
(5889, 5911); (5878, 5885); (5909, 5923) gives 0.60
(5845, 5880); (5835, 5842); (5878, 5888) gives 0.16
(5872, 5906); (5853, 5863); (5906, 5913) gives -1.46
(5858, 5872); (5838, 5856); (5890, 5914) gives -0.42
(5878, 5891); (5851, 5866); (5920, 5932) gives 0.61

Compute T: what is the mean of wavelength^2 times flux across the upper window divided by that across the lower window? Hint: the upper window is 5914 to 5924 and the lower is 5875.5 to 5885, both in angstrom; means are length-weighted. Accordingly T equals 1.1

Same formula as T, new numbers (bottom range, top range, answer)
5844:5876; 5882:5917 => 0.97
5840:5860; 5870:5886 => 1.10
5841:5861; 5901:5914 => 1.11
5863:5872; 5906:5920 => 0.96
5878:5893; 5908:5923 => 1.13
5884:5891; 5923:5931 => 1.21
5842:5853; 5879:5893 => 0.88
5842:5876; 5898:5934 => 1.04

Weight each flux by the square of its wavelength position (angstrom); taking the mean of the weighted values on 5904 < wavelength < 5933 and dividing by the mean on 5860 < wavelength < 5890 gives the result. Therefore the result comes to 1.03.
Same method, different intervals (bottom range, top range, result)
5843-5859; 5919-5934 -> 1.08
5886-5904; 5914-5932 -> 1.11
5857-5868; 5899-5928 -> 1.08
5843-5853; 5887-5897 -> 0.84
